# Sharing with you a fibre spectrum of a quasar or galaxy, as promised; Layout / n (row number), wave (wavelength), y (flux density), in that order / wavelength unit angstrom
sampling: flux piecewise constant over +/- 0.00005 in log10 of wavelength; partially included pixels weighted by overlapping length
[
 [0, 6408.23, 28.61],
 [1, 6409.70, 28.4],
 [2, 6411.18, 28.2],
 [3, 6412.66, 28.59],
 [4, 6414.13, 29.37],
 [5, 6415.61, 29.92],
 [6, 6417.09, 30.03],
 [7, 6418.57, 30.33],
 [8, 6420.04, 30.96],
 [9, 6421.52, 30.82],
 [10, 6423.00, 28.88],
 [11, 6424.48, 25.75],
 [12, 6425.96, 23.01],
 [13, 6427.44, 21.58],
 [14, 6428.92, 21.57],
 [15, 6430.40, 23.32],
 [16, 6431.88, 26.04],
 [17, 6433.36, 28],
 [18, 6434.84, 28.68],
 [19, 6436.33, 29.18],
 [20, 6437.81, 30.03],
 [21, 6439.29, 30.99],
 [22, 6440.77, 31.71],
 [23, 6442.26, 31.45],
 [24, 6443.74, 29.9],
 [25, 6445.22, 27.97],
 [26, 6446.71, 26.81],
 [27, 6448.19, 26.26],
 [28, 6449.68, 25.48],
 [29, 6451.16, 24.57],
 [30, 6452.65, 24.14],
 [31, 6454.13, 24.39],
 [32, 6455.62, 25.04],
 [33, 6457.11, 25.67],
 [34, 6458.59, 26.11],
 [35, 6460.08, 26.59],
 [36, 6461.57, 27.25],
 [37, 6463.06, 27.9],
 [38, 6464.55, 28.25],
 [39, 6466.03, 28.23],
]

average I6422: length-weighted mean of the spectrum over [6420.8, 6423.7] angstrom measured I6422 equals 29.8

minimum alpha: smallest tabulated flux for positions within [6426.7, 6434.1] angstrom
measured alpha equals 21.57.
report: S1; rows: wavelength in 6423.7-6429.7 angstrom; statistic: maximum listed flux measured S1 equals 25.75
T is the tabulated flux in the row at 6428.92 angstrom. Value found 21.57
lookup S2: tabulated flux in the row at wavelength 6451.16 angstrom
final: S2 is 24.57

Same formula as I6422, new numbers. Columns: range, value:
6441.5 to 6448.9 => 28.5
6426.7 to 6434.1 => 24.1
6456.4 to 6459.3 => 26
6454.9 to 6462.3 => 26.1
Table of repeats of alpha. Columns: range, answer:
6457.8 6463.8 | 26.11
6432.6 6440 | 28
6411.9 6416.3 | 28.59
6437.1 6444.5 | 29.9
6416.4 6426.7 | 23.01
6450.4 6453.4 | 24.14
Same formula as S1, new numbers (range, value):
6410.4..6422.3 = 30.96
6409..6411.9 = 28.4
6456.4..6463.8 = 27.9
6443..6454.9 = 29.9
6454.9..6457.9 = 25.67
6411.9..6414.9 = 29.37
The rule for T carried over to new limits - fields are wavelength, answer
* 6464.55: 28.25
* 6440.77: 31.71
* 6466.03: 28.23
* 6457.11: 25.67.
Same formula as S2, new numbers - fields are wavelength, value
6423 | 28.88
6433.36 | 28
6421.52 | 30.82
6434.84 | 28.68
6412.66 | 28.59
